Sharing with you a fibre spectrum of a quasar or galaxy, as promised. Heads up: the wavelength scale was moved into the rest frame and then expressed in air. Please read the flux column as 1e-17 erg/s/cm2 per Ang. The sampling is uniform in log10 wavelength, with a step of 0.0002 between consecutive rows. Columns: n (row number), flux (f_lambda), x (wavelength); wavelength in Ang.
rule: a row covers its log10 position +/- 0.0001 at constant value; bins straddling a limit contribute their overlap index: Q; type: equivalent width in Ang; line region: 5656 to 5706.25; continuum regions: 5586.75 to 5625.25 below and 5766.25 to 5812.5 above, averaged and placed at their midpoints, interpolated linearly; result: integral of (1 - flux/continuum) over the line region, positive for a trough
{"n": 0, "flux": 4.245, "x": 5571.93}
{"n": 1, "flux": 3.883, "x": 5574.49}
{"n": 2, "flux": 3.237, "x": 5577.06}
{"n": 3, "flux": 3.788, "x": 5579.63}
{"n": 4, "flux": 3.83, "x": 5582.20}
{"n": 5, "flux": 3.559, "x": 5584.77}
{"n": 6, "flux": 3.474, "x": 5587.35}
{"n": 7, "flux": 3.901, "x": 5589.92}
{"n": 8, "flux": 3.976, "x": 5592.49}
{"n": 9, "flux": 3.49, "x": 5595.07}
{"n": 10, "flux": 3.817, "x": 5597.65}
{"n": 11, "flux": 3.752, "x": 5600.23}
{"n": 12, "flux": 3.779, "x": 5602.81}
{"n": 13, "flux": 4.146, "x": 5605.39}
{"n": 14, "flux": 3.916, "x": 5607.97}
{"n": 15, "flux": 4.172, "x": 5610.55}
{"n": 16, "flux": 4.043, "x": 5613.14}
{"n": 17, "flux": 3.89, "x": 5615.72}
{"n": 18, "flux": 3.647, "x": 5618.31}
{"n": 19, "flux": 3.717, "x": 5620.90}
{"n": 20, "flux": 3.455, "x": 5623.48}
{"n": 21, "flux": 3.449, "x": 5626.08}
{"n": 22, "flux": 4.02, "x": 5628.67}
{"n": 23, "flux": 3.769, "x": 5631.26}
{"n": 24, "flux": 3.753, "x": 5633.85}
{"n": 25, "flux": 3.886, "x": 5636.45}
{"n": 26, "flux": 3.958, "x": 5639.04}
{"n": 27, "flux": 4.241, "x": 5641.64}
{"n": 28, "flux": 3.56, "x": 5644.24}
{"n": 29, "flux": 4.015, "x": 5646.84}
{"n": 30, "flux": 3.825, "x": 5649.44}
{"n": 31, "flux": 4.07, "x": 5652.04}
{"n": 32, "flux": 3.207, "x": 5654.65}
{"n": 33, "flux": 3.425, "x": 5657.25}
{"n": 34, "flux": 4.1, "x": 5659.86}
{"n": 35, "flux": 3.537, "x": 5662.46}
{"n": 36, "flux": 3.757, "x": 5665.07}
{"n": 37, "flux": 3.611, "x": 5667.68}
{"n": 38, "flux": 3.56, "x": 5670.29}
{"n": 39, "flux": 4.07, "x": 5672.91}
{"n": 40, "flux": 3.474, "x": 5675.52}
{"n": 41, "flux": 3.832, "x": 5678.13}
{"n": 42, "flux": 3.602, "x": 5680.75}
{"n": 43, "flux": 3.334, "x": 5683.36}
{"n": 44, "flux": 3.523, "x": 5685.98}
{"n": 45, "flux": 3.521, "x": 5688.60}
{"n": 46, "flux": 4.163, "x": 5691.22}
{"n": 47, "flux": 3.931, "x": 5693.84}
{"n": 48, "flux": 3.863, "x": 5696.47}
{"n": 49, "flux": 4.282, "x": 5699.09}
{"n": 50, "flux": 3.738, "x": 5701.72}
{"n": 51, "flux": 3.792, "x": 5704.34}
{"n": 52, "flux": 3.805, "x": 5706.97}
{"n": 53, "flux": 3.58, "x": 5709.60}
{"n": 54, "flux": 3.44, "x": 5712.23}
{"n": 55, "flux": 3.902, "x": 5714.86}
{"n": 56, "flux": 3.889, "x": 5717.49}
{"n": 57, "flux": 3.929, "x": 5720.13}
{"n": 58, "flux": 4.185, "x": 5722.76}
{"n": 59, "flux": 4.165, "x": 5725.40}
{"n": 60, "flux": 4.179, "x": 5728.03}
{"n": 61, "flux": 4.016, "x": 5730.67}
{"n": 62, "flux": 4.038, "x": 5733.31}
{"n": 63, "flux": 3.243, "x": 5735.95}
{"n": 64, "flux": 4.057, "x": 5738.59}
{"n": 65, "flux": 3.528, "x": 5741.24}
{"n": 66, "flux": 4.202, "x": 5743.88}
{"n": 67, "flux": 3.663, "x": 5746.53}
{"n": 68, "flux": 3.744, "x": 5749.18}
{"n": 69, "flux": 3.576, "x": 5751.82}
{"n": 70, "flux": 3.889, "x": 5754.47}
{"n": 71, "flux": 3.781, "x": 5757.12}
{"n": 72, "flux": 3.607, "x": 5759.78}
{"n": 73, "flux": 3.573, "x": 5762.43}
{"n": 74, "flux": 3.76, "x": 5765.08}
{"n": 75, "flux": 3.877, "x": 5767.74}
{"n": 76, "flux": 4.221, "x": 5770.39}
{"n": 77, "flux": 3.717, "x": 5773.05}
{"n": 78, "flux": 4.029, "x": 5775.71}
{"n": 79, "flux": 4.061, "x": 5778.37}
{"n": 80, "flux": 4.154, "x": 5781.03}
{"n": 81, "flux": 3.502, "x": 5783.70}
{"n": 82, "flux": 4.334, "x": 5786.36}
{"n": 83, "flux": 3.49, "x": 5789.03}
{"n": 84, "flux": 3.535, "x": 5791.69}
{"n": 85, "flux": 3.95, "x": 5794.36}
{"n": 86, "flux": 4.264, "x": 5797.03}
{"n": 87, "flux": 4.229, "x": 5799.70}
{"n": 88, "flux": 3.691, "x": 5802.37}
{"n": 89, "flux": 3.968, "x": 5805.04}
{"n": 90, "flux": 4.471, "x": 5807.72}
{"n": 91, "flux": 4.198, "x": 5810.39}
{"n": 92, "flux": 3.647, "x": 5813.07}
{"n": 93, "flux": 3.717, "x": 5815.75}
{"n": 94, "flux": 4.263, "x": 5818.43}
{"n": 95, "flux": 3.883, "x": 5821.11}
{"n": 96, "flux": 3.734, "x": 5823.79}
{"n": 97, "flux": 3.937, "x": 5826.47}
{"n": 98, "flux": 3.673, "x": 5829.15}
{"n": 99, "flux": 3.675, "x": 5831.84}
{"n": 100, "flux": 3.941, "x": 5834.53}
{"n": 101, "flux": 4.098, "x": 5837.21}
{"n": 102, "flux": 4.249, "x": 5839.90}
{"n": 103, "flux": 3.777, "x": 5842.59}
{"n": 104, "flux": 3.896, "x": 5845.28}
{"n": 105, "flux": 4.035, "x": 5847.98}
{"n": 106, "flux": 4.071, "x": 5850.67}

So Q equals 1.8 Ang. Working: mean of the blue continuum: 3.81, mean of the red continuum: 3.98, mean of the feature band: 3.74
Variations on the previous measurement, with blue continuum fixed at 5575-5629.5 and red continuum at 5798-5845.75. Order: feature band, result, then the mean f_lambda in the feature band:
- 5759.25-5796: 0.6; 3.85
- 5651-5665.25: 0.5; 3.67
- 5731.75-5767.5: 1.3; 3.75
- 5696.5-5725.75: -0.1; 3.87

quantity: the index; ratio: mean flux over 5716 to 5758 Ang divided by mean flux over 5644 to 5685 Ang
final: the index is 1.05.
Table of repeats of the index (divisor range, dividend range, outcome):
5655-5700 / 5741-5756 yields 1.02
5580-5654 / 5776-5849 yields 1.03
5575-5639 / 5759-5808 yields 1.04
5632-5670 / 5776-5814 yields 1.05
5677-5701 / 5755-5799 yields 1.02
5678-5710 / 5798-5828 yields 1.06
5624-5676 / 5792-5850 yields 1.05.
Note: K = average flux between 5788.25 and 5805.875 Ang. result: 3.89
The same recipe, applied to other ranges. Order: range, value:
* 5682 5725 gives 3.81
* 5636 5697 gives 3.75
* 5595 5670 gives 3.8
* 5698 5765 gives 3.83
